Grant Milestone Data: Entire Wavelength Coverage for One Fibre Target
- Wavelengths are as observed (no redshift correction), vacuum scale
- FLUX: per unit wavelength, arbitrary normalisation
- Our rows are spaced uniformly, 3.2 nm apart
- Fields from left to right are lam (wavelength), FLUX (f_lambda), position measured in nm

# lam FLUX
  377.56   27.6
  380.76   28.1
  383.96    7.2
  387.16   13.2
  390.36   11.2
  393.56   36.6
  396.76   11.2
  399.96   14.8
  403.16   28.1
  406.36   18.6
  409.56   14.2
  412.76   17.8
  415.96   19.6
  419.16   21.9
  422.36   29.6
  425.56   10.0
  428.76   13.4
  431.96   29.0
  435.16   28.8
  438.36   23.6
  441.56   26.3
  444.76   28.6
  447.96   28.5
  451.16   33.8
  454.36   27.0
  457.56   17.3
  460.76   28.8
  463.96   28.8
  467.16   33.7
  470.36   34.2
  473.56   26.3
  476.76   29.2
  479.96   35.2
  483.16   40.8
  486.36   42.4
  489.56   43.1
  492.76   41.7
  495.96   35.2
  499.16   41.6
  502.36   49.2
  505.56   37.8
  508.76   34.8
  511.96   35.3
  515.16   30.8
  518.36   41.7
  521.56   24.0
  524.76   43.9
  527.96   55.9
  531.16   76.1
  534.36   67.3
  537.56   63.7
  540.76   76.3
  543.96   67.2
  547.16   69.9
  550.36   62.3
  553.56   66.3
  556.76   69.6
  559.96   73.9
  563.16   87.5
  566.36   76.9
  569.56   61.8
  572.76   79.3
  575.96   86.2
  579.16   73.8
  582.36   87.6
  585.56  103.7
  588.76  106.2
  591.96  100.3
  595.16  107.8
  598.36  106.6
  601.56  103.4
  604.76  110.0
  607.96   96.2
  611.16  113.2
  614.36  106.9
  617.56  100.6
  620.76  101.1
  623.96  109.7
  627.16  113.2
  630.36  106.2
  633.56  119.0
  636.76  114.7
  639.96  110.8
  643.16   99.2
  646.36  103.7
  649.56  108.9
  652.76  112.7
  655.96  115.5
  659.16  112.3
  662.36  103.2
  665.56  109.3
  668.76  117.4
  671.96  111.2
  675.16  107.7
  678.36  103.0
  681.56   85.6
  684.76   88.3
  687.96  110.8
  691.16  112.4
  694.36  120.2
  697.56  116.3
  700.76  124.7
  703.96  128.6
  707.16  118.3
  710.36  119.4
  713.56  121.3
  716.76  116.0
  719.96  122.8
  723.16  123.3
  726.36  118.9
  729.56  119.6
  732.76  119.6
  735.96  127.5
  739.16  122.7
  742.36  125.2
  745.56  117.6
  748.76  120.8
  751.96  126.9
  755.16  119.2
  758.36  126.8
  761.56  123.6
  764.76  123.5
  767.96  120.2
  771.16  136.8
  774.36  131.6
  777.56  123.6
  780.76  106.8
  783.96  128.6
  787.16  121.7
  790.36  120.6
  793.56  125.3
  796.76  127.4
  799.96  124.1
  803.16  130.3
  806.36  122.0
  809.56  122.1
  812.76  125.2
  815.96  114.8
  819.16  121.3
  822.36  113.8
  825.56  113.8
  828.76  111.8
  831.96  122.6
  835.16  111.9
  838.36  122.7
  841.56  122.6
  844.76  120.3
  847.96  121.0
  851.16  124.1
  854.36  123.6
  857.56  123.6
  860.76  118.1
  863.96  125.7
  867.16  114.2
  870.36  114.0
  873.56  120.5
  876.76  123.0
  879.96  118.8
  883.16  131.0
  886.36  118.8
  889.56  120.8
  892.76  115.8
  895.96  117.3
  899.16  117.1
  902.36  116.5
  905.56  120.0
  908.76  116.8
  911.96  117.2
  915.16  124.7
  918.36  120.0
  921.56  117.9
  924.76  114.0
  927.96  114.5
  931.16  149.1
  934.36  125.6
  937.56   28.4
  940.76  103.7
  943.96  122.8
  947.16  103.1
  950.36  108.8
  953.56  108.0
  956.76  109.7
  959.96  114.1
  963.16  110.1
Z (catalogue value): 0.32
